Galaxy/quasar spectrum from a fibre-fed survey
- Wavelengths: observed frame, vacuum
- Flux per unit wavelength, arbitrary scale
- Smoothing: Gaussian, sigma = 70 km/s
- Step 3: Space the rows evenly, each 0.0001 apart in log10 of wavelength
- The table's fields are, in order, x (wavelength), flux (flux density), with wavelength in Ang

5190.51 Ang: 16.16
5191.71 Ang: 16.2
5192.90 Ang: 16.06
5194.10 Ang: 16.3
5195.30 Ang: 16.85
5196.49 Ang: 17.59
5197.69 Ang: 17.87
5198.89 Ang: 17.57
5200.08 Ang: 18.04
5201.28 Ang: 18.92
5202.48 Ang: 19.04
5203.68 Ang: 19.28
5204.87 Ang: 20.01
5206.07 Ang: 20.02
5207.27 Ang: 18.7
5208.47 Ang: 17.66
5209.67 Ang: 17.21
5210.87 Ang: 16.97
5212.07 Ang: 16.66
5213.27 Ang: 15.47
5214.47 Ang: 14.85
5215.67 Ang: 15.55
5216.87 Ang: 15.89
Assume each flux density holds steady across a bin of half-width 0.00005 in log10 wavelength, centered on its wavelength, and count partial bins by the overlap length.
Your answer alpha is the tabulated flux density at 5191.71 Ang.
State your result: 16.2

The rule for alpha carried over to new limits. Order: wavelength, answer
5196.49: 17.59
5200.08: 18.04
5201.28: 18.92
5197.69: 17.87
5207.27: 18.7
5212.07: 16.66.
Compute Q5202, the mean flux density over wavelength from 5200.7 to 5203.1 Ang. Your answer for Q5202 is 18.9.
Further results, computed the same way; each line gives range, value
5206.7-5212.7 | 17.4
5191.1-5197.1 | 16.6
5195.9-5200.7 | 17.8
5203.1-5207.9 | 19.5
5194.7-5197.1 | 17.2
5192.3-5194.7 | 16.2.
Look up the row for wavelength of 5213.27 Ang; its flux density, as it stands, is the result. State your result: 15.47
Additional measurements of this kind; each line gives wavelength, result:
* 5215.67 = 15.55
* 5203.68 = 19.28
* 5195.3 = 16.85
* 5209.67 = 17.21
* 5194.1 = 16.3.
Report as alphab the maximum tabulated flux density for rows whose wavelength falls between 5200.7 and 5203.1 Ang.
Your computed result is 19.04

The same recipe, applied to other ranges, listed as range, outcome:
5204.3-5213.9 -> 20.02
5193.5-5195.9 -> 16.85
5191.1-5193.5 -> 16.2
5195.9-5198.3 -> 17.87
